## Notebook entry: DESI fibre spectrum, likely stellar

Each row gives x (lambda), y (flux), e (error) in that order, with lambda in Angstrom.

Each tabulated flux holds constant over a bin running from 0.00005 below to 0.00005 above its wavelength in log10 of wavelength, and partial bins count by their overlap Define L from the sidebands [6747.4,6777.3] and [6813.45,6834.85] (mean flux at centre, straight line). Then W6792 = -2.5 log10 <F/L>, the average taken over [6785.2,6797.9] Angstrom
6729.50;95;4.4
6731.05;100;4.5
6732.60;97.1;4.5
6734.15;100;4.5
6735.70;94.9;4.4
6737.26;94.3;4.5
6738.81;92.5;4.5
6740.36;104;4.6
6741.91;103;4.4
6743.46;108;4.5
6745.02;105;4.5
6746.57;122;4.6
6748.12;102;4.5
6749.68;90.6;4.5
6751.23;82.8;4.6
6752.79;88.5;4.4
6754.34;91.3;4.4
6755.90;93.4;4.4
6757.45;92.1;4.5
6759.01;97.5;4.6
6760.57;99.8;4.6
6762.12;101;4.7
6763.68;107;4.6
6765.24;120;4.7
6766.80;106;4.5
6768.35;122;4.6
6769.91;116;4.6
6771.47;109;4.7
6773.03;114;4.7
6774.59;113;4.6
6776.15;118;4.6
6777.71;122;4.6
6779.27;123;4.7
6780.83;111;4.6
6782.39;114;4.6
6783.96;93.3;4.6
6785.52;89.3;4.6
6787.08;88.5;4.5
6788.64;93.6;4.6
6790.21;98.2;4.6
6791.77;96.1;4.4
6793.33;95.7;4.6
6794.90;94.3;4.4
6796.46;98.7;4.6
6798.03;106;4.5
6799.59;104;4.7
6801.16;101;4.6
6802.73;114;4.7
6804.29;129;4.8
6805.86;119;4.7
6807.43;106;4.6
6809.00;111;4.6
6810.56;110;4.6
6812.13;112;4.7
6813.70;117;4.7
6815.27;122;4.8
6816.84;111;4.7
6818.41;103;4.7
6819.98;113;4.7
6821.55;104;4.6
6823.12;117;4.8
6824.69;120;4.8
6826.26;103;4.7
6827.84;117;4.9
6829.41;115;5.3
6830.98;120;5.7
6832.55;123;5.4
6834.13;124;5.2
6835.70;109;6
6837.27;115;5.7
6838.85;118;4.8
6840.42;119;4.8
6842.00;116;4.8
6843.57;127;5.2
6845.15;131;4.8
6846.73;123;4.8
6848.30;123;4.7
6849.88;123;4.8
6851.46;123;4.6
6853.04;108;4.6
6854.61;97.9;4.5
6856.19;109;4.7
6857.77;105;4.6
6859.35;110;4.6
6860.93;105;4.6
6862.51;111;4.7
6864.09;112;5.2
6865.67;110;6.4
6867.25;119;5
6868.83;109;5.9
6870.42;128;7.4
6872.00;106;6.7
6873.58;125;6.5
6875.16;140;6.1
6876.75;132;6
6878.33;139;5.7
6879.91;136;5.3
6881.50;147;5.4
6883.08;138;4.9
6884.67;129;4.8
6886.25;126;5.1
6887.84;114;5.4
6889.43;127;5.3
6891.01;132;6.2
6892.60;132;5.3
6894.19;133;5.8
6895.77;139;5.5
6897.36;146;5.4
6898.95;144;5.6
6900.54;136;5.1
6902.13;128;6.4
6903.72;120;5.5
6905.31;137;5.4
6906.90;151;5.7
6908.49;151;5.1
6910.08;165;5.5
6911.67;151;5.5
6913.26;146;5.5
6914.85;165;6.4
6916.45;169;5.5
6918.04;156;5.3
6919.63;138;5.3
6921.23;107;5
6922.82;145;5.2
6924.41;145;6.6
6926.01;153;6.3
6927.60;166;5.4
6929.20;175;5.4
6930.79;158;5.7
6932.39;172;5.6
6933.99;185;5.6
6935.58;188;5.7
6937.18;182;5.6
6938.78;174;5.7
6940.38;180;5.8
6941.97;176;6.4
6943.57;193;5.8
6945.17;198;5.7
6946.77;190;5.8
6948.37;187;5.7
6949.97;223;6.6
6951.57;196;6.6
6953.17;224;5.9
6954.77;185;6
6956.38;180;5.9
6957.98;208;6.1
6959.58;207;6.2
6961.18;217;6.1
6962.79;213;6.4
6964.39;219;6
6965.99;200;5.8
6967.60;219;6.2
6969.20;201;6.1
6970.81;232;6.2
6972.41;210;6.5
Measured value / 0.15 mag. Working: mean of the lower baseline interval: 104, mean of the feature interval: 95.1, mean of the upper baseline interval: 115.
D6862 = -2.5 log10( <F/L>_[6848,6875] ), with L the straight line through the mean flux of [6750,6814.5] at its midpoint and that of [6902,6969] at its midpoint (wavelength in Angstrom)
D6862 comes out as 0.239 mag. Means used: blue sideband 105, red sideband 176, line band 114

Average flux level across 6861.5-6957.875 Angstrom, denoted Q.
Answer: 152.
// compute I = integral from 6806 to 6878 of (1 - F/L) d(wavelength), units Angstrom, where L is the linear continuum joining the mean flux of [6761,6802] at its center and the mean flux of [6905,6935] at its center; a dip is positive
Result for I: 6.4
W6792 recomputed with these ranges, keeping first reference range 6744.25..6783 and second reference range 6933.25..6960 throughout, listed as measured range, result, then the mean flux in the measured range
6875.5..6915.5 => 0.21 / 138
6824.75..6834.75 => 0.18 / 117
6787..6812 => 0.18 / 105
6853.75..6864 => 0.38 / 107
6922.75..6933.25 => 0.15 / 160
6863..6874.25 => 0.33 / 115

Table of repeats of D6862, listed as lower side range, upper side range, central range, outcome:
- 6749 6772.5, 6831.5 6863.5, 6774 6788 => -0.03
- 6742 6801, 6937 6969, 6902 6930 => 0.20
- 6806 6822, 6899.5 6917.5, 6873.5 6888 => 0.02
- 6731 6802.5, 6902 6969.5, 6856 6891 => 0.22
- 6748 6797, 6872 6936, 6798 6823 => 0.03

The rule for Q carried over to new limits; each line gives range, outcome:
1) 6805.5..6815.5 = 113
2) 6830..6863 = 116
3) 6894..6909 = 139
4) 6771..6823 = 108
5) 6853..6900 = 124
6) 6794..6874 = 114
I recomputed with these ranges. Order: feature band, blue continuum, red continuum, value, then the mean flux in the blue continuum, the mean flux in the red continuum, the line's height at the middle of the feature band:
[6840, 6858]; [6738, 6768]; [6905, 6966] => 2.9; 101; 176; 140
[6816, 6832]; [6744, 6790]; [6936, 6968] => 2.5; 104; 198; 133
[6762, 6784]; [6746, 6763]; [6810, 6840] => -2.8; 96.2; 114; 101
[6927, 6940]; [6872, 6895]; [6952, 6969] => 0.4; 131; 207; 180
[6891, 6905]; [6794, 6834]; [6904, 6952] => 1.6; 112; 167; 152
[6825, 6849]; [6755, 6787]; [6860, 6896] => -0.1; 108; 125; 119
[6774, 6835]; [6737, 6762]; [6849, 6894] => -0.5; 98.1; 121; 109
